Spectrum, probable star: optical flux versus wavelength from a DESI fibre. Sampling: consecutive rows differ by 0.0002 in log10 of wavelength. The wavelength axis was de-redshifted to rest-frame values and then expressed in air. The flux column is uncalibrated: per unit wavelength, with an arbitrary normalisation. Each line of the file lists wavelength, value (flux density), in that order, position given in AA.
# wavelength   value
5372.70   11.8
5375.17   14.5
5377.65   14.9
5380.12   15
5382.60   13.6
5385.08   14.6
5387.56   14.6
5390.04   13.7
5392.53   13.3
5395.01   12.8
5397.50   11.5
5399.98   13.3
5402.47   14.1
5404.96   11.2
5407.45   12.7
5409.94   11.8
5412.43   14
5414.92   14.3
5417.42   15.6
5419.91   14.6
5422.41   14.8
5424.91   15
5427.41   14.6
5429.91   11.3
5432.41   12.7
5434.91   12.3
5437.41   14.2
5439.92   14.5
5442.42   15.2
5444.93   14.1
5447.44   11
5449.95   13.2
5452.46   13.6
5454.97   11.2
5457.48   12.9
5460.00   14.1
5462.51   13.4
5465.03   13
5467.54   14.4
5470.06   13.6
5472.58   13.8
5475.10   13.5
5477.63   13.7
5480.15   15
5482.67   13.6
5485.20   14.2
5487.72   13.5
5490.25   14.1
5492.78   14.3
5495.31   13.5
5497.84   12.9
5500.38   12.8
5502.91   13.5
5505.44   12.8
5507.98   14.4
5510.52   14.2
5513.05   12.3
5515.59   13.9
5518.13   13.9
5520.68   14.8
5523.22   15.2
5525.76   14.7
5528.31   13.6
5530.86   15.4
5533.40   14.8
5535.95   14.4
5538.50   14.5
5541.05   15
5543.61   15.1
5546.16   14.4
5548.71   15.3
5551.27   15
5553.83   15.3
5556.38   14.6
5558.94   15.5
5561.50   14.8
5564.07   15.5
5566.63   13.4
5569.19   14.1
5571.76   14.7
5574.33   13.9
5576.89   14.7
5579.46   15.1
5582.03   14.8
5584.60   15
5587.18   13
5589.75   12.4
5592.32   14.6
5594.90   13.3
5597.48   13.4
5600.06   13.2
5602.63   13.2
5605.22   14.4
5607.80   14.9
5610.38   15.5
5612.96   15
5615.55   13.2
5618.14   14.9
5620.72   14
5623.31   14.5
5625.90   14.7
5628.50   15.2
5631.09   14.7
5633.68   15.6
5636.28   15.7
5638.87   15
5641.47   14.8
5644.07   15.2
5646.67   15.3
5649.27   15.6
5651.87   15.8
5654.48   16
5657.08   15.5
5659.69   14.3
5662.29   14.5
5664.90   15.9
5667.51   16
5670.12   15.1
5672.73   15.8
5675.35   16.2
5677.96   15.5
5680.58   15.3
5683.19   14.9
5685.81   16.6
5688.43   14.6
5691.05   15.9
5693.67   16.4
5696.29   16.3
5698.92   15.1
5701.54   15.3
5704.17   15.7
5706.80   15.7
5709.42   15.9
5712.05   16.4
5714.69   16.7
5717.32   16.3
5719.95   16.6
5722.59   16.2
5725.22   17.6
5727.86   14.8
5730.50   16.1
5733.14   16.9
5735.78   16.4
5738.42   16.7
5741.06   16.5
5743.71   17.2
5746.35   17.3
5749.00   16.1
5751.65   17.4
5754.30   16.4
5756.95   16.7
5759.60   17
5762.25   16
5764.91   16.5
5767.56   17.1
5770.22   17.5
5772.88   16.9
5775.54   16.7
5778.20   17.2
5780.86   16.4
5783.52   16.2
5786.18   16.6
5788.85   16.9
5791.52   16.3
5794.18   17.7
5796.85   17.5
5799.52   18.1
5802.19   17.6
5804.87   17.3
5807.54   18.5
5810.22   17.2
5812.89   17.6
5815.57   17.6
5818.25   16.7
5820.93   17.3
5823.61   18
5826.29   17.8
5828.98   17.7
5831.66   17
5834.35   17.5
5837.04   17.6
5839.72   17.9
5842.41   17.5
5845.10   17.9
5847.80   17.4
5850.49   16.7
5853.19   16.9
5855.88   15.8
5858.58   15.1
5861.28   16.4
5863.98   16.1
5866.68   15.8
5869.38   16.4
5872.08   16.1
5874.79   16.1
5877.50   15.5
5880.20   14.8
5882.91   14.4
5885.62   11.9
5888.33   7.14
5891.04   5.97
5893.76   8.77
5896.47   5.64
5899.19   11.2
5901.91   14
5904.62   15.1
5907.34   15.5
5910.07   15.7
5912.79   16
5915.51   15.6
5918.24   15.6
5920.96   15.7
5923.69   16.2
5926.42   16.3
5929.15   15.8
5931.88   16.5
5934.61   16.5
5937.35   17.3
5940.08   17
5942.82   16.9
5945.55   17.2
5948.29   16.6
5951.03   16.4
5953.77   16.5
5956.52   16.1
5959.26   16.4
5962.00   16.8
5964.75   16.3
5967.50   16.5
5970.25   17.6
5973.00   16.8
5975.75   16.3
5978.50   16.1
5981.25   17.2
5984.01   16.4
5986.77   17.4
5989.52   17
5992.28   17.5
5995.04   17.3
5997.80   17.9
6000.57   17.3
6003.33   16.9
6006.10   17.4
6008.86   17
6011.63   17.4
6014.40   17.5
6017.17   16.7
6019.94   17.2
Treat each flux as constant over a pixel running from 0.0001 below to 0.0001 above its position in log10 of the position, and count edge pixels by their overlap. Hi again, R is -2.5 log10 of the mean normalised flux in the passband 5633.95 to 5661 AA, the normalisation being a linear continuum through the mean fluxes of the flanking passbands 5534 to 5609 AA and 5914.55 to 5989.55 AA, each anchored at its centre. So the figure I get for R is -0.04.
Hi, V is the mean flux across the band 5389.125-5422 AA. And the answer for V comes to 13.3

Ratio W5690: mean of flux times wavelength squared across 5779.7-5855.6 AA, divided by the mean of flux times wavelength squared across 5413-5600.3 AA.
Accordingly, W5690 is 1.4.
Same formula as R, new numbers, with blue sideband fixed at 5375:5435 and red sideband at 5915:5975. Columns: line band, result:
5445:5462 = 0.09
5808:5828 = -0.11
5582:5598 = 0.07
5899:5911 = 0.12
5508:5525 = 0.01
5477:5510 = 0.03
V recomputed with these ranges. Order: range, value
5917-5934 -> 16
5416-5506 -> 13.6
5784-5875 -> 17.1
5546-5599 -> 14.4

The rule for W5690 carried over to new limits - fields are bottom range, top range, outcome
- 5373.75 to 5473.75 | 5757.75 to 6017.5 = 1.41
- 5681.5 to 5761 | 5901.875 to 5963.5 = 1.07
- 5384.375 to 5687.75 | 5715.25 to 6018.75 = 1.28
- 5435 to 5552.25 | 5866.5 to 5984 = 1.26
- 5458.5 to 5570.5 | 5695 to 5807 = 1.28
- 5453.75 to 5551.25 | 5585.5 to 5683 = 1.11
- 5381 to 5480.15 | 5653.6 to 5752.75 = 1.31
